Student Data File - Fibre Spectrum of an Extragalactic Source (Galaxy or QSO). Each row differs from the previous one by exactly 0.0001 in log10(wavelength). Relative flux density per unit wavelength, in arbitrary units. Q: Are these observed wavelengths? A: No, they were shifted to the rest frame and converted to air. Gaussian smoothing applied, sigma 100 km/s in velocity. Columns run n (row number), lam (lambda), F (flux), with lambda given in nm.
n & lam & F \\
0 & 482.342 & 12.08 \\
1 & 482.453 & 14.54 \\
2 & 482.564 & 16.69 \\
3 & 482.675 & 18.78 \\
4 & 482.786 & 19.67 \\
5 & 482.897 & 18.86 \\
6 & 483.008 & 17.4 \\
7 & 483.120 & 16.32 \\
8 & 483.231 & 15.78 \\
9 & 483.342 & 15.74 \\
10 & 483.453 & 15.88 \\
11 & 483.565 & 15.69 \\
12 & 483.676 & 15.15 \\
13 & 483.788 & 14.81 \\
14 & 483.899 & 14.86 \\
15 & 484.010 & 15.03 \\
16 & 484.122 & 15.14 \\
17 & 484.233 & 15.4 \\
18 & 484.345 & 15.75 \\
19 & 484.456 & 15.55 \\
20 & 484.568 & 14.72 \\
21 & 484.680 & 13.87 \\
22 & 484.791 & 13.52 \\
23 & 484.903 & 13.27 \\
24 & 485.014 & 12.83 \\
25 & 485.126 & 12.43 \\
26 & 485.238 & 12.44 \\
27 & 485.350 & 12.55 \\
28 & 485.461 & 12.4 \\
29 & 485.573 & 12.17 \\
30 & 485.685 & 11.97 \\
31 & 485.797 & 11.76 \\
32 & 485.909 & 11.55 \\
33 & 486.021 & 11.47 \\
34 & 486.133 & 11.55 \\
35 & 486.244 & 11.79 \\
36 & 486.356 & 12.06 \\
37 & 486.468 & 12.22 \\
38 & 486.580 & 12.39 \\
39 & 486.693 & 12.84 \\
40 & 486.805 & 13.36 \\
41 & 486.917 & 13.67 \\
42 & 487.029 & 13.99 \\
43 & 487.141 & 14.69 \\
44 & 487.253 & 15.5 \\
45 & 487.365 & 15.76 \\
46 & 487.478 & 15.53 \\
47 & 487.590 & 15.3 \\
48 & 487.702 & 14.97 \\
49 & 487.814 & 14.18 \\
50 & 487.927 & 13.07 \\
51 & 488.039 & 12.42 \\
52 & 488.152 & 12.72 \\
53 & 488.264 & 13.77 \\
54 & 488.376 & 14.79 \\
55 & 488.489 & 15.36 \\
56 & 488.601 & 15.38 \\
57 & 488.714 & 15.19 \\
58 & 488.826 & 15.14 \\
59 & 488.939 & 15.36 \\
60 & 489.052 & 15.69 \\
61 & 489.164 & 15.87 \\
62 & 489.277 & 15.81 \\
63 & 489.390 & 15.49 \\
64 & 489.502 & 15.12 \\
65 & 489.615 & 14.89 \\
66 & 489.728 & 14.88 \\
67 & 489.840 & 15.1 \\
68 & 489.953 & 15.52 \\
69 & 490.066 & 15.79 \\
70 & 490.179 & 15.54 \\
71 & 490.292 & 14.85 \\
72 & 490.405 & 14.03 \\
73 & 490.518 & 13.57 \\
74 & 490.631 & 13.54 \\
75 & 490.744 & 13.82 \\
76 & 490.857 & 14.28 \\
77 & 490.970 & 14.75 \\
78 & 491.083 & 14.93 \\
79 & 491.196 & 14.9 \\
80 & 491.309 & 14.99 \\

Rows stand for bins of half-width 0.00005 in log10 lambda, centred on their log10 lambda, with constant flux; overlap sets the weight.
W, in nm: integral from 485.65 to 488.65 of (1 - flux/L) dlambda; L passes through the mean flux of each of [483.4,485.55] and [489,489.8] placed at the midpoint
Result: 0.28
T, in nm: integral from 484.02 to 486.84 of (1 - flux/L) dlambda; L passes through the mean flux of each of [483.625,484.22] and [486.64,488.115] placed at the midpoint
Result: 0.32 nm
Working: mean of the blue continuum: 15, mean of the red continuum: 14.2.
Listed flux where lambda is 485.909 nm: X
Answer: 11.55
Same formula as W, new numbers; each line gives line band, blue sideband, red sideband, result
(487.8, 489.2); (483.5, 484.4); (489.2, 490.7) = 0.04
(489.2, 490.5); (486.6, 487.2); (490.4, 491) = -0.12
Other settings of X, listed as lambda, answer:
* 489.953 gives 15.52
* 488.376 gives 14.79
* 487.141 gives 14.69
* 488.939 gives 15.36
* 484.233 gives 15.4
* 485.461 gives 12.4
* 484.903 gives 13.27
